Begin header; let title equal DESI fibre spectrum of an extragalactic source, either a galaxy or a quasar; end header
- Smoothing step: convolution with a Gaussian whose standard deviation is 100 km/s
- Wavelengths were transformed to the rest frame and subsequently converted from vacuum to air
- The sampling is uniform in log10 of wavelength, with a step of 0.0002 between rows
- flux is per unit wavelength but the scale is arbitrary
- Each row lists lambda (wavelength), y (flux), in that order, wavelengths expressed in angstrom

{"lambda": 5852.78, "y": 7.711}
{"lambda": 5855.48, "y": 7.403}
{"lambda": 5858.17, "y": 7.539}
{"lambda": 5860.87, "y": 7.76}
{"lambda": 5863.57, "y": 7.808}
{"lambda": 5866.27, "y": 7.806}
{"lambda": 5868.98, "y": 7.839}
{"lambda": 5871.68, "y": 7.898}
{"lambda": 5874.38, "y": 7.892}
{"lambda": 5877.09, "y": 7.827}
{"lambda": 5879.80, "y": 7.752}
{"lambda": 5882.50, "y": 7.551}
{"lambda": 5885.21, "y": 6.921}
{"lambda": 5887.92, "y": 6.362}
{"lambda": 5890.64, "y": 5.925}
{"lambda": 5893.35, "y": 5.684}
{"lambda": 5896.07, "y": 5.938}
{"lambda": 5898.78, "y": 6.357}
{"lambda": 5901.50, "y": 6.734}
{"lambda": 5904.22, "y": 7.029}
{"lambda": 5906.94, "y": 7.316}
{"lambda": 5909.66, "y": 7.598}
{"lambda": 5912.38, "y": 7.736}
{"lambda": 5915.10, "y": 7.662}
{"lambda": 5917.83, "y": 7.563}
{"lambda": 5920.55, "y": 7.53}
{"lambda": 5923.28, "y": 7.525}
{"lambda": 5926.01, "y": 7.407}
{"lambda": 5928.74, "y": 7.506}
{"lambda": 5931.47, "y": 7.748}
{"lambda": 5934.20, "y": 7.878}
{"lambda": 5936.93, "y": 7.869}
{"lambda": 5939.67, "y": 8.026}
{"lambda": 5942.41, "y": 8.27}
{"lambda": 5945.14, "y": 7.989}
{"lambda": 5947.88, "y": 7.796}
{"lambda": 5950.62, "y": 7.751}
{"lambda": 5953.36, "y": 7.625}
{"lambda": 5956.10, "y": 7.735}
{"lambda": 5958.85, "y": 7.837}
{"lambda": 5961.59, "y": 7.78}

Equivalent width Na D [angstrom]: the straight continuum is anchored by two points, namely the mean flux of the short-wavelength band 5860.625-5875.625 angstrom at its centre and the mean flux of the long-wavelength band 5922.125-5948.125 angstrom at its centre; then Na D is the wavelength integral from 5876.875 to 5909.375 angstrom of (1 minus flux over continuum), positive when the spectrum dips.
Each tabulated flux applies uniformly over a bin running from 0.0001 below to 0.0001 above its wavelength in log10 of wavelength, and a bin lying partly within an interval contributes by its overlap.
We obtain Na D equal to 4.37 angstrom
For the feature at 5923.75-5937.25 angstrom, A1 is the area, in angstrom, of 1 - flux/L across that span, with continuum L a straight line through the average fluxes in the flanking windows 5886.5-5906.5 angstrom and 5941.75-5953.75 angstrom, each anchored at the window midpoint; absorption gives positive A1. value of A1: -0.5 angstrom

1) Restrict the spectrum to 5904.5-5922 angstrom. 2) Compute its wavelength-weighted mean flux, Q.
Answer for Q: 7.54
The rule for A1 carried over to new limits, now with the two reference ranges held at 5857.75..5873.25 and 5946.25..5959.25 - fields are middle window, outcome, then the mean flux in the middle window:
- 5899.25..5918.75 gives 1.11 angstrom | 7.32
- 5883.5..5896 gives 2.48 angstrom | 6.23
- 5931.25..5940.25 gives -0.15 angstrom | 7.88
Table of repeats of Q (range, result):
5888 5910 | 6.51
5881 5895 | 6.49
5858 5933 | 7.29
